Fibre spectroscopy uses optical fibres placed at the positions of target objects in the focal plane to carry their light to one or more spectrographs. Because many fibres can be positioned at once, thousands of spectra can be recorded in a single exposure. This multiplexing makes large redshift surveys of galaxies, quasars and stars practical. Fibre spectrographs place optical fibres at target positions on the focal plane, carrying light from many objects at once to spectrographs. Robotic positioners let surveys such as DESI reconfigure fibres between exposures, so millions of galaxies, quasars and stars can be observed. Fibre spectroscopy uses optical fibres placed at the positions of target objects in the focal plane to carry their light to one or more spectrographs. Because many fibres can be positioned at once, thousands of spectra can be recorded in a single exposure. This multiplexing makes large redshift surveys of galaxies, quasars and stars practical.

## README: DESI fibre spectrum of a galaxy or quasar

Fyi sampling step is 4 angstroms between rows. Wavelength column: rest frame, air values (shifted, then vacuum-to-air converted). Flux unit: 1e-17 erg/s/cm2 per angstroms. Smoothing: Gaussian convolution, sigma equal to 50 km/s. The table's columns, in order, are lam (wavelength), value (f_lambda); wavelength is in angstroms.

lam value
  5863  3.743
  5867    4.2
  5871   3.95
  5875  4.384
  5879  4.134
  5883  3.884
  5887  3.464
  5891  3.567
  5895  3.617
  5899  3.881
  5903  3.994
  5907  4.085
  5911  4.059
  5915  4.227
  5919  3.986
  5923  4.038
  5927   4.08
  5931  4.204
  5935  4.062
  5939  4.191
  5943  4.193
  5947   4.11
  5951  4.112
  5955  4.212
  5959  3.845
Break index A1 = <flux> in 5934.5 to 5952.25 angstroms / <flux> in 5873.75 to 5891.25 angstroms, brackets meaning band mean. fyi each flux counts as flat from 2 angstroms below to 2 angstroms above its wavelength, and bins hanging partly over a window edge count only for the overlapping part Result 1.06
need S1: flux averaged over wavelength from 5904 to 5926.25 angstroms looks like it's 4.08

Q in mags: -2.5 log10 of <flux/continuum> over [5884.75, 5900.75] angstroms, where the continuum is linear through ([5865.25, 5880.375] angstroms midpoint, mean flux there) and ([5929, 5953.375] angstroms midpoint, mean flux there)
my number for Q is 0.15 mag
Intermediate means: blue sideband 4.17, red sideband 4.15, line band 3.63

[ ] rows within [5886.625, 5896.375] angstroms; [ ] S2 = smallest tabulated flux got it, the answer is 3.464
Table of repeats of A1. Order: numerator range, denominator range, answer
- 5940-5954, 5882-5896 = 1.15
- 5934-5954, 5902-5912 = 1.02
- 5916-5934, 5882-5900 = 1.12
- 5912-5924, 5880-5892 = 1.11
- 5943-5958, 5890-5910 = 1.07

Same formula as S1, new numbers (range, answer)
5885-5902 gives 3.65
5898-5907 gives 3.98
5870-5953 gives 4.01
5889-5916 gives 3.91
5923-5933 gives 4.12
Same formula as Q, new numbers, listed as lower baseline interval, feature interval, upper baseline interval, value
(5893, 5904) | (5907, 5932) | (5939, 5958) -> -0.04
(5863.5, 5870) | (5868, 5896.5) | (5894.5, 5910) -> 0.04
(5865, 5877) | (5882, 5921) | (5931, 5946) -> 0.08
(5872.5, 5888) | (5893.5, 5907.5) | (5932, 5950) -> 0.04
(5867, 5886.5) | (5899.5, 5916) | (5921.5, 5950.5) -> 0.01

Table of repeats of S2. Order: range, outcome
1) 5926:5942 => 4.062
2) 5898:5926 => 3.881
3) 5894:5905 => 3.617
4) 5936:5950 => 4.11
